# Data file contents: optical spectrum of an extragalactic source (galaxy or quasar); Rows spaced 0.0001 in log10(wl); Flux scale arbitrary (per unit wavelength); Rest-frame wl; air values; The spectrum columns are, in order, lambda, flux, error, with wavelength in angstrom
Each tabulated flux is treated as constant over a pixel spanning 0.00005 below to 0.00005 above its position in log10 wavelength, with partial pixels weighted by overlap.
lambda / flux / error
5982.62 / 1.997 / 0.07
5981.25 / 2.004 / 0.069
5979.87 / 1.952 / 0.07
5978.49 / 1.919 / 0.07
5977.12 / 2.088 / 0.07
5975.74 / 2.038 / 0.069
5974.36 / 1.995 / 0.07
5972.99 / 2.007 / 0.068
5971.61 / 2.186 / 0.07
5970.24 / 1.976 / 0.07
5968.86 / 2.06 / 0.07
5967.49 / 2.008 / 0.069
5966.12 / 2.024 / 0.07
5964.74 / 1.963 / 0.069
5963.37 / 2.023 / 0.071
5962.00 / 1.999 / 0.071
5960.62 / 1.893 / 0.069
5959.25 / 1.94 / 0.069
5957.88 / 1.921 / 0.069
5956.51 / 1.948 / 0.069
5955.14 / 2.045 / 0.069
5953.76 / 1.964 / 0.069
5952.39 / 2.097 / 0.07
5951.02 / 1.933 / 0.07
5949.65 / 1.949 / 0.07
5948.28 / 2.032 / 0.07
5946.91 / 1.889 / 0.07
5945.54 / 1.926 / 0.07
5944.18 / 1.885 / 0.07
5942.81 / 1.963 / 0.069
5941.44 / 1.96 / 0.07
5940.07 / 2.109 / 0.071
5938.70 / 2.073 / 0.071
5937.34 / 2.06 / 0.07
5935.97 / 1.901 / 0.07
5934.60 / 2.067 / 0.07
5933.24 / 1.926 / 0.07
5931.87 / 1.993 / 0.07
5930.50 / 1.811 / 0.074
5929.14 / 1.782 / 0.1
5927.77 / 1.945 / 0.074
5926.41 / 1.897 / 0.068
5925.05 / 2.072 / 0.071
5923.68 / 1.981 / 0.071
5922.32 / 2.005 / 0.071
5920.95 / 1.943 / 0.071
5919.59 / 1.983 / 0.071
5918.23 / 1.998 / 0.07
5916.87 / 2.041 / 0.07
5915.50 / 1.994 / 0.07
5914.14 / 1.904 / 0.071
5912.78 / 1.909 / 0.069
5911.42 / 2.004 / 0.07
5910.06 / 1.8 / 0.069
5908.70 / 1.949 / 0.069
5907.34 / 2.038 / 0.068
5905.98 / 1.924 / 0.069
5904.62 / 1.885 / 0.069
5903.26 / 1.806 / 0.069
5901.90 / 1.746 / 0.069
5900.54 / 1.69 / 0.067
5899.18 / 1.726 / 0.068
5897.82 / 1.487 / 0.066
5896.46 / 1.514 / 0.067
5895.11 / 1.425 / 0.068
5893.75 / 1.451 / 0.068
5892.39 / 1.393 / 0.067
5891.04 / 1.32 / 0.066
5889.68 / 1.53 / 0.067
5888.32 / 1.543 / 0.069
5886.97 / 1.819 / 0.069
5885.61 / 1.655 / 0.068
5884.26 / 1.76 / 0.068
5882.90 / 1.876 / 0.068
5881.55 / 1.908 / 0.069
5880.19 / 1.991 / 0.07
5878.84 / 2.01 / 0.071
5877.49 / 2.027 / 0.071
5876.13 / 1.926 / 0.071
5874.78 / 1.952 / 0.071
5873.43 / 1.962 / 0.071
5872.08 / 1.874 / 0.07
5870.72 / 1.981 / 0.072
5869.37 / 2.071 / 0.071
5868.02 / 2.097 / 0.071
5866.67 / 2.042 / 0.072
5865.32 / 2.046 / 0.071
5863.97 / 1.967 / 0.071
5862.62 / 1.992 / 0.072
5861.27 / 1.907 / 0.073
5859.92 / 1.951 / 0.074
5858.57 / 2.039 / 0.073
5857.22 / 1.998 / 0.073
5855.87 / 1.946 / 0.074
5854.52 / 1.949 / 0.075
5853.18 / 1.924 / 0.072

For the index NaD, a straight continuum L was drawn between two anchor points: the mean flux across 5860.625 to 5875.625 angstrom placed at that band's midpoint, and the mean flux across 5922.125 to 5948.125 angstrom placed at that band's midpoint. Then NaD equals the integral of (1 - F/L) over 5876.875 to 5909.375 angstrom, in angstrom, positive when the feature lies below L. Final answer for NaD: 4.14 angstrom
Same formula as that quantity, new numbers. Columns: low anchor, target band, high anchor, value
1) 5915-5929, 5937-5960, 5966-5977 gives 0.3 angstrom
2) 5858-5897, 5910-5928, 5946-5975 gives -0.5 angstrom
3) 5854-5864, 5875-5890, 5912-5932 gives 1.0 angstrom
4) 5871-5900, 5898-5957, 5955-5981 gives -2.4 angstrom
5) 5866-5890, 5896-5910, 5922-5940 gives 1.1 angstrom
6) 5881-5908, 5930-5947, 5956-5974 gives -0.9 angstrom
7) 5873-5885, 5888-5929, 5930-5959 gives 3.2 angstrom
